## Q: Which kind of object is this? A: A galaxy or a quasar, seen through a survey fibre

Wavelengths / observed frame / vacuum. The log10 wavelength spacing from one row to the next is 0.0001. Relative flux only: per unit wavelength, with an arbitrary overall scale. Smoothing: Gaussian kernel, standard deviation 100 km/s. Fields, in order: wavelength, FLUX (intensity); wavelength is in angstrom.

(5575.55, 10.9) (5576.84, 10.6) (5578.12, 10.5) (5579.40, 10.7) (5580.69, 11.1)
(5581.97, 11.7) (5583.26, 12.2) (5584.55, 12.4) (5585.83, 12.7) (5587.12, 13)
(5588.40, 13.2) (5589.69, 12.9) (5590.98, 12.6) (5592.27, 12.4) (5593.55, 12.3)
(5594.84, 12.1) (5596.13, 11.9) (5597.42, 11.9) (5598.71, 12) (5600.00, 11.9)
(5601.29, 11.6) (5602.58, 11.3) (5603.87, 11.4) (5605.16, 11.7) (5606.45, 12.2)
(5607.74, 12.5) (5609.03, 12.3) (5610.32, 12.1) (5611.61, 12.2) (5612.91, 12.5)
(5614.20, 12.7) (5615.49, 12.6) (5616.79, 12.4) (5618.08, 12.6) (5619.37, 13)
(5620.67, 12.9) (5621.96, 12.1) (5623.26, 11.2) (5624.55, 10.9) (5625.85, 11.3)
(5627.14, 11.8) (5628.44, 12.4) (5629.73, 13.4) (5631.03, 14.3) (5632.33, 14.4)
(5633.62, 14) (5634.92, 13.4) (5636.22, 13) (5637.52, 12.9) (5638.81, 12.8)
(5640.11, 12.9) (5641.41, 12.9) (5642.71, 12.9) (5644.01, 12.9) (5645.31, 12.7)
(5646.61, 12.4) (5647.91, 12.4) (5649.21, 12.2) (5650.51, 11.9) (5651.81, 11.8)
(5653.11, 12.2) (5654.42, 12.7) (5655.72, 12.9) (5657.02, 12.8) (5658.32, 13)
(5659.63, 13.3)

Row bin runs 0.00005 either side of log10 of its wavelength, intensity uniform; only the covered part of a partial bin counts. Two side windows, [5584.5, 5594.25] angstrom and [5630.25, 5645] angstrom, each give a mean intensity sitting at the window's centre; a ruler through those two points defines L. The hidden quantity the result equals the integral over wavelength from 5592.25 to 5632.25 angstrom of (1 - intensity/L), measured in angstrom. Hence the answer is 2.4 angstrom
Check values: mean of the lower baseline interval 12.7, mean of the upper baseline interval 13.3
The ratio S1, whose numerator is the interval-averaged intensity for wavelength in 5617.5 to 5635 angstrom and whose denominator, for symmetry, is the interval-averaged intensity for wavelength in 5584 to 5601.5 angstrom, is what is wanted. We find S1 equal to 1.02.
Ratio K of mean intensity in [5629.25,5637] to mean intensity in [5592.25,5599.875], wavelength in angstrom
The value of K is 1.1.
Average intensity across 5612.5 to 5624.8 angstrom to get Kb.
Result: 12.3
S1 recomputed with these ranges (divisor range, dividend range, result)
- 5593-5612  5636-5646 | 1.08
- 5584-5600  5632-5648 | 1.05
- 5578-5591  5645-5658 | 1.02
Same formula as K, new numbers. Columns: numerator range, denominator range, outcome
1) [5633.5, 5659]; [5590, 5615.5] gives 1.05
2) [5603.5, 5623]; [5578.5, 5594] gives 1.01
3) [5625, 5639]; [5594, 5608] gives 1.10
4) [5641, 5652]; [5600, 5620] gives 1.02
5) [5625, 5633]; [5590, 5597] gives 1.05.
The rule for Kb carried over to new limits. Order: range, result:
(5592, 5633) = 12.3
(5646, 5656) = 12.3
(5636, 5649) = 12.8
